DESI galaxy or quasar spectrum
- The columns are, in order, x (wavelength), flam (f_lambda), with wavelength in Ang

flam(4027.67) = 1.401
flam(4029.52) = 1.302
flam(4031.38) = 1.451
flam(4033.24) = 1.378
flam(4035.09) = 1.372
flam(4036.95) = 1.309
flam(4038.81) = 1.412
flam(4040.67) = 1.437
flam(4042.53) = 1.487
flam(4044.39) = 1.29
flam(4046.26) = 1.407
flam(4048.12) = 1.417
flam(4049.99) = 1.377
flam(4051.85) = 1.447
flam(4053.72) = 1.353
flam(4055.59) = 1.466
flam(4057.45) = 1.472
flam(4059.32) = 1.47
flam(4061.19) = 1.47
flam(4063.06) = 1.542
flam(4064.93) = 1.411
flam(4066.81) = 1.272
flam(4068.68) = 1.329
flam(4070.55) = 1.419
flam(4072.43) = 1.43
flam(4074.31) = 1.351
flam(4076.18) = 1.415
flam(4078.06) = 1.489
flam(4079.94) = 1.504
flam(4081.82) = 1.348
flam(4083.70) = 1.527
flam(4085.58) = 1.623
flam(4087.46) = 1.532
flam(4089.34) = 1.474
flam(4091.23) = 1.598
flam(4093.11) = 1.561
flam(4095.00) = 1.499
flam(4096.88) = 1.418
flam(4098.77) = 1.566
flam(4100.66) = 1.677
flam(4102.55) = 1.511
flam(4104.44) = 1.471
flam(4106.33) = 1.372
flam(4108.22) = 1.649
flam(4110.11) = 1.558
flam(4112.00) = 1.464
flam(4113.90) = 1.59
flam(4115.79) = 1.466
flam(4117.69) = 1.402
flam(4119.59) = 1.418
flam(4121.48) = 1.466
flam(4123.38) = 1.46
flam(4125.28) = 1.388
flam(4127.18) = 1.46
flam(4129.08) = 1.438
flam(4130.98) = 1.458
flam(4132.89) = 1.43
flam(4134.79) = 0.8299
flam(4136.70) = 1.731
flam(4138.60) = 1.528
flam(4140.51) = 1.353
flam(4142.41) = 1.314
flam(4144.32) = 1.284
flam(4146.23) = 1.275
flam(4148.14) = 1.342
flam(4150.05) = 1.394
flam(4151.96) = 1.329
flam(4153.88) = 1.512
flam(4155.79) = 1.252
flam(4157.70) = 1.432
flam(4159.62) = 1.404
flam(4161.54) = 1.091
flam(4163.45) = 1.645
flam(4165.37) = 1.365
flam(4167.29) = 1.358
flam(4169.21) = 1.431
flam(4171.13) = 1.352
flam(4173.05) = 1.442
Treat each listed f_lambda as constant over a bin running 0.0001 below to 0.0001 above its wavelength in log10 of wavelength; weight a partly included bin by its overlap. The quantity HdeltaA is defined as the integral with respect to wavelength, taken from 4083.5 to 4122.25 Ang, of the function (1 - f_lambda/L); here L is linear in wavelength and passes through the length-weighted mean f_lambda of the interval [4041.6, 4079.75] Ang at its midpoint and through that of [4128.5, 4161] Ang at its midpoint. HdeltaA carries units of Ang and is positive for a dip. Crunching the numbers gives -3.5 Ang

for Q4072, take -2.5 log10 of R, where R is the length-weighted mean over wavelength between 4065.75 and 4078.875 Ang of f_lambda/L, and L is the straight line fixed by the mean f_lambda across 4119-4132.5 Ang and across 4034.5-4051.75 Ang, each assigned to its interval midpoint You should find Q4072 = 0.02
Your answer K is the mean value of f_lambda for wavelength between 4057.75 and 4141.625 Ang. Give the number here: 1.46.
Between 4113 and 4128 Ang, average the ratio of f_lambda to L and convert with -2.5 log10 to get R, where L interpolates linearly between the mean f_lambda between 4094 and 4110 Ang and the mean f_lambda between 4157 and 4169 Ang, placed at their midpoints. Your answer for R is 0.02 mag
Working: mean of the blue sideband 1.52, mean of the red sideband 1.38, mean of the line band 1.46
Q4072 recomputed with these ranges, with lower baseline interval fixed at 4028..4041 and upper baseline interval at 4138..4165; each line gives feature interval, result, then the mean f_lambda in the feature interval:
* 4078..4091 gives -0.10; 1.51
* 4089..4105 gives -0.12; 1.53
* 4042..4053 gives -0.02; 1.4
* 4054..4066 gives -0.07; 1.46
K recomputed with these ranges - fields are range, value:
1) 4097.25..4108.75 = 1.53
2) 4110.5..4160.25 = 1.4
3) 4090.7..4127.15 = 1.5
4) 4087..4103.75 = 1.54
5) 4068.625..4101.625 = 1.49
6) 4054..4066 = 1.46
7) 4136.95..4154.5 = 1.38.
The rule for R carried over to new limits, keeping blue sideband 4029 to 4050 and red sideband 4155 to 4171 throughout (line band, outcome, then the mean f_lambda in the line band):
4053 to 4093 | -0.05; 1.46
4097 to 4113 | -0.11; 1.53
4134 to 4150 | 0.03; 1.34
